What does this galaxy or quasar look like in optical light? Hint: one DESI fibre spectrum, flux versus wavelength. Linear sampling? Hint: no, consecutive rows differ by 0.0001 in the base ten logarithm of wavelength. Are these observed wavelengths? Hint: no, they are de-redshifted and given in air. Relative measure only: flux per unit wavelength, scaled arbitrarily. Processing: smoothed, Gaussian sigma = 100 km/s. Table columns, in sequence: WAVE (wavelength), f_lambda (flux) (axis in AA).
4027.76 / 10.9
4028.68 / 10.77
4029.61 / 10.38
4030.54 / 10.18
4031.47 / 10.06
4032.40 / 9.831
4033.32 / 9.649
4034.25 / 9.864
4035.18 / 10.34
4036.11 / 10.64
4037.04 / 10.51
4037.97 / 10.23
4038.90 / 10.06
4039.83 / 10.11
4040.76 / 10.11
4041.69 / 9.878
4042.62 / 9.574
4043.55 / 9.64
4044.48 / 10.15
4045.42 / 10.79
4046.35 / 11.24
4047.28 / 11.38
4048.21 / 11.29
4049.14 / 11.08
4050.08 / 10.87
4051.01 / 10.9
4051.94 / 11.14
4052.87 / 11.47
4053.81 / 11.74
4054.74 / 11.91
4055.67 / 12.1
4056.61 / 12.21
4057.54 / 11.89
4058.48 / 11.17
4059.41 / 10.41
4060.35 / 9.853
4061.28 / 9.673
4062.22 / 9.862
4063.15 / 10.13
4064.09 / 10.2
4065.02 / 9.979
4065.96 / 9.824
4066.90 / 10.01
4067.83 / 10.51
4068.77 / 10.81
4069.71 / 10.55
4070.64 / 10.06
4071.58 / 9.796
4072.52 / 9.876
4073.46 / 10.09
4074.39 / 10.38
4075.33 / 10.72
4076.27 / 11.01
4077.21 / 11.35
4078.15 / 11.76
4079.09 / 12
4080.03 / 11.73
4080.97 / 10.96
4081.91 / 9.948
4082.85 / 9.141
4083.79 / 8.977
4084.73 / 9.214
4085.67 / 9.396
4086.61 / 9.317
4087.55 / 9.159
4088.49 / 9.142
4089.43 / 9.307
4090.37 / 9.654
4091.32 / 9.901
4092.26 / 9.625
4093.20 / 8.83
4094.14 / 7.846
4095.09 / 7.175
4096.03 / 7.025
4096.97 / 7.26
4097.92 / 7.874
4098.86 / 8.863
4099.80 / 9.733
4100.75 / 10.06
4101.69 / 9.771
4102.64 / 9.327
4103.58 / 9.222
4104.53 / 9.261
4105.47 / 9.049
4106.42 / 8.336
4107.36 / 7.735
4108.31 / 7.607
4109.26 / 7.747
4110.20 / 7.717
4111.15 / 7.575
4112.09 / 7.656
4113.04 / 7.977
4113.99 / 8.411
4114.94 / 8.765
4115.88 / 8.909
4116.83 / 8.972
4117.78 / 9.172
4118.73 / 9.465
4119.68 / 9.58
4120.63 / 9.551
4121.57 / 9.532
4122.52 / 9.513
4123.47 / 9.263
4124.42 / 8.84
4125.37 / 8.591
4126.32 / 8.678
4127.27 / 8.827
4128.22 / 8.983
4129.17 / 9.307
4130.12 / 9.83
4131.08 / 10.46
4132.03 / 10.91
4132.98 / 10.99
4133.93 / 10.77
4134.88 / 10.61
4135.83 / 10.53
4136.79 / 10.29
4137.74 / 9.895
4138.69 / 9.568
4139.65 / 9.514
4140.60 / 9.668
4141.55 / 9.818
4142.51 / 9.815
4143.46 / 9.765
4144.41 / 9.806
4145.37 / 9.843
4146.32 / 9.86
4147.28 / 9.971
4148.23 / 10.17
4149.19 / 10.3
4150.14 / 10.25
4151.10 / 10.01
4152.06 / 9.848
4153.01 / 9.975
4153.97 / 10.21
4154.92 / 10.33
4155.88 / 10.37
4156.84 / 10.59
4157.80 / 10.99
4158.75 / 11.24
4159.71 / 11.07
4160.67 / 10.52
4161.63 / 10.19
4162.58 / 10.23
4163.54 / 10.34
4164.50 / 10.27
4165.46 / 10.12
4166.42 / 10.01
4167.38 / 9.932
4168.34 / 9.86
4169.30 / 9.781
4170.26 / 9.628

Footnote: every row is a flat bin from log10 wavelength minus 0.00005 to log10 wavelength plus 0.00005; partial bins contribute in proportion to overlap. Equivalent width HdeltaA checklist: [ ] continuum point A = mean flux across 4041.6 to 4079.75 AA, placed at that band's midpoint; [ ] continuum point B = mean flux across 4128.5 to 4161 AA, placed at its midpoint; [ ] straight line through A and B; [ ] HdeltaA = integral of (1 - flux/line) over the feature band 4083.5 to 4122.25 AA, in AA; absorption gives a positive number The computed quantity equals 6.2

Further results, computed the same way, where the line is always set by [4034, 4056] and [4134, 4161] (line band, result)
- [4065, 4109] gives 4.01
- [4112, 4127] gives 1.98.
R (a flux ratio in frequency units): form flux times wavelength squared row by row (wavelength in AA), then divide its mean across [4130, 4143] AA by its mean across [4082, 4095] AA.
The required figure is 1.14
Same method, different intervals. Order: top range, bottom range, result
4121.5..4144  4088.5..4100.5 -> 1.15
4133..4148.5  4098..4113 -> 1.18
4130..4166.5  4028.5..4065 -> 1.02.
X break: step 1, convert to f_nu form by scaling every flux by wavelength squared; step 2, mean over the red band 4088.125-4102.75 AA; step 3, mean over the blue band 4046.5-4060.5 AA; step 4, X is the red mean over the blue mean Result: 0.8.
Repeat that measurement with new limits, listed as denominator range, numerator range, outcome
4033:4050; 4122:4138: 0.98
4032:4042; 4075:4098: 0.97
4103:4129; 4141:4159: 1.18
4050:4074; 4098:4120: 0.84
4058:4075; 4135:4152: 1.01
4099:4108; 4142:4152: 1.12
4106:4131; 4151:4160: 1.22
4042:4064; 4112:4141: 0.90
